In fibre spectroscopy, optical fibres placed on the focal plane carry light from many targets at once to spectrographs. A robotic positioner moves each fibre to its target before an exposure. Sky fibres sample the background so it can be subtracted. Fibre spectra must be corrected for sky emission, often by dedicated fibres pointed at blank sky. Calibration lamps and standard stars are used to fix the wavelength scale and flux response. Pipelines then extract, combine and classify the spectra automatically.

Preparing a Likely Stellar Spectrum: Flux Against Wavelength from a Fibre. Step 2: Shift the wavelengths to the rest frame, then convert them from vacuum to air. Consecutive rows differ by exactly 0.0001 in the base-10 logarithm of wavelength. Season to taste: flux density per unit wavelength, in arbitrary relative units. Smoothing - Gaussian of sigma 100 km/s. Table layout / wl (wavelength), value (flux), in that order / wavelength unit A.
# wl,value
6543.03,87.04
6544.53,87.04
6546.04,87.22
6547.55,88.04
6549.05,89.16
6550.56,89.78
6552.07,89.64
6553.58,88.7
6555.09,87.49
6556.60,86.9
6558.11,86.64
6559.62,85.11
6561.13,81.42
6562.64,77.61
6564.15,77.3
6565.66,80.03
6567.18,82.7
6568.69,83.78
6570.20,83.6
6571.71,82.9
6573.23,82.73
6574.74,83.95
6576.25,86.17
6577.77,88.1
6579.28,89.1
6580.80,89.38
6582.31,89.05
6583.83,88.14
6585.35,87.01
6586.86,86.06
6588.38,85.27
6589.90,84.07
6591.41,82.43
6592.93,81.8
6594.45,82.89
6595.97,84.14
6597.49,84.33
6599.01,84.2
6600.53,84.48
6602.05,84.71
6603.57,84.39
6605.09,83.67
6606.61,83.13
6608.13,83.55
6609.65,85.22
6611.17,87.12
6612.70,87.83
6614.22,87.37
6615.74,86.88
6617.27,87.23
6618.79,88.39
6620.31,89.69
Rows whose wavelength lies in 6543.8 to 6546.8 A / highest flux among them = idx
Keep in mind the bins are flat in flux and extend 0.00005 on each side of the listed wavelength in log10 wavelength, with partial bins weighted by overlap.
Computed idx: 87.22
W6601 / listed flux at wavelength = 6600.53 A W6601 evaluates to 84.48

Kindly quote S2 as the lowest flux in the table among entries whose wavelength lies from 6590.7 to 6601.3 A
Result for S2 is 81.8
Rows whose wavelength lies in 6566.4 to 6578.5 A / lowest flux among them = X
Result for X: 82.7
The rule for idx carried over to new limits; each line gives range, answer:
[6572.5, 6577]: 86.17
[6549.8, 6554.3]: 89.78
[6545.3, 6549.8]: 89.16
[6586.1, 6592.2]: 86.06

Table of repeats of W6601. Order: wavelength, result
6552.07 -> 89.64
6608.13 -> 83.55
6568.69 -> 83.78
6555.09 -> 87.49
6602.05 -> 84.71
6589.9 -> 84.07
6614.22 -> 87.37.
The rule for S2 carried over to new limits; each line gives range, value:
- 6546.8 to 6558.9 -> 86.64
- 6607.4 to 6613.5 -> 83.55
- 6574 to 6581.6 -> 83.95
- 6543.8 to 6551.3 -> 87.04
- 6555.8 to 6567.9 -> 77.3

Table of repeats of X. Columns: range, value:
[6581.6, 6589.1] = 85.27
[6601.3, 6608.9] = 83.13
